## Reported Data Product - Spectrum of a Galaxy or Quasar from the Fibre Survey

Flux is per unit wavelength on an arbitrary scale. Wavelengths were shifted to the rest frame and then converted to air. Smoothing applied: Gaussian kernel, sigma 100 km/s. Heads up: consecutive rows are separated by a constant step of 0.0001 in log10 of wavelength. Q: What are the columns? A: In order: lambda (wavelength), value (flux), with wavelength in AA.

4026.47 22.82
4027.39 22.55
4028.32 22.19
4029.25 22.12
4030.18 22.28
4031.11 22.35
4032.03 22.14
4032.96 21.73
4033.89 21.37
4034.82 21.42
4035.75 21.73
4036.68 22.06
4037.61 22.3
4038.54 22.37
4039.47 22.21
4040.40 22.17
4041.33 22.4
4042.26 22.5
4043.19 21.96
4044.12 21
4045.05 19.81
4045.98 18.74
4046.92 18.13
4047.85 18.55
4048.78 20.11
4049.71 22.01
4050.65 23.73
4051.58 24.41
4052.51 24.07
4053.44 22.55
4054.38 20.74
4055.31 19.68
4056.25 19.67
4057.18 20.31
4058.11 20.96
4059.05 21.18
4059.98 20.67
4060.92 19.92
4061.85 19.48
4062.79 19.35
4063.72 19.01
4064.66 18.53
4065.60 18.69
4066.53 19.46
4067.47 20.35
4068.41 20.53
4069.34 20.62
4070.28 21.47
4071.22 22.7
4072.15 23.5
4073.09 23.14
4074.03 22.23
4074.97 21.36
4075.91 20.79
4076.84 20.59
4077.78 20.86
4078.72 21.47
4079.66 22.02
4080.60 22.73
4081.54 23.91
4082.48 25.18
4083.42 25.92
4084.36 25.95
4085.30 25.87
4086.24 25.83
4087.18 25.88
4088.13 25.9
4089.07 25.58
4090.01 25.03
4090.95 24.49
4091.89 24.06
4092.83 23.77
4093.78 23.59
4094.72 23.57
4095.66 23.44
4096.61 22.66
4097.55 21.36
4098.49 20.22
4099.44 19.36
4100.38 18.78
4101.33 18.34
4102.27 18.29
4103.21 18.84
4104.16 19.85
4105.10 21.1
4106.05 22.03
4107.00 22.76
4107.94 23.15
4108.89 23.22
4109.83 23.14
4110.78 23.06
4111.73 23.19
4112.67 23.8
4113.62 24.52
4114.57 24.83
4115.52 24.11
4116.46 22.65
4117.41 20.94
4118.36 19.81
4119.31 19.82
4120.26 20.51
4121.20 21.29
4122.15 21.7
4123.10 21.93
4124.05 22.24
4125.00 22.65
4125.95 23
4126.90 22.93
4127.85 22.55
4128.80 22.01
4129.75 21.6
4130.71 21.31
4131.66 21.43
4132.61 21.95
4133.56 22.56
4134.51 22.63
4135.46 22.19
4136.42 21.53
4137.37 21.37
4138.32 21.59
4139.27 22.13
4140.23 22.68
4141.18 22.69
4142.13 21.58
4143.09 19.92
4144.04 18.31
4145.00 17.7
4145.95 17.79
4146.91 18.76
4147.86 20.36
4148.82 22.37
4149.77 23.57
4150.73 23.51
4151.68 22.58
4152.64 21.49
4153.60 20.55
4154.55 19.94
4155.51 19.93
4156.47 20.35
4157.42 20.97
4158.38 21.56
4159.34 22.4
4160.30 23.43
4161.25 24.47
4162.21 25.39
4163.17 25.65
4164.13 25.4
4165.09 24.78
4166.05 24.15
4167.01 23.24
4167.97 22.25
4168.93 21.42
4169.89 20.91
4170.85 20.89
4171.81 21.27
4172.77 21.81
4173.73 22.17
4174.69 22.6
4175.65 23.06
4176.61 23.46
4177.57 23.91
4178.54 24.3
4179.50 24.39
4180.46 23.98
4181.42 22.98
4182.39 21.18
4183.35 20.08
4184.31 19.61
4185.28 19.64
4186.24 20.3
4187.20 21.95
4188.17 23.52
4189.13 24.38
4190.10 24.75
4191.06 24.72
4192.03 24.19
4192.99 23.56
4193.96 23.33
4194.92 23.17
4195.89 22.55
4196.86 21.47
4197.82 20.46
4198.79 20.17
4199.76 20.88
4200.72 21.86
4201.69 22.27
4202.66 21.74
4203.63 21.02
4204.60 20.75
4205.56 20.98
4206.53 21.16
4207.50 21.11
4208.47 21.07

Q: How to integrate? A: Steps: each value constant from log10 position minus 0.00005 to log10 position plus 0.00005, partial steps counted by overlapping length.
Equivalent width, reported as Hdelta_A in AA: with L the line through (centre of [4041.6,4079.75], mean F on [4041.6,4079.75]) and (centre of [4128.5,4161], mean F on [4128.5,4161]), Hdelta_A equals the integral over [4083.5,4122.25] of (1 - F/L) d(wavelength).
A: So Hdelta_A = -2.8 AA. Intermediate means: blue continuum 20.9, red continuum 21.3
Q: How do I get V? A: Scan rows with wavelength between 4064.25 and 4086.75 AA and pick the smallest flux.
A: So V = 18.53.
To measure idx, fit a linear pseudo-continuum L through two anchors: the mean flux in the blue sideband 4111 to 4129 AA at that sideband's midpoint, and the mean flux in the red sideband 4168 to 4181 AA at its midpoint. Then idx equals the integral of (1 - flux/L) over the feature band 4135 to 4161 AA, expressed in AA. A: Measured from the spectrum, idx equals 1.5 AA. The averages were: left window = 22.4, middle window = 21.2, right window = 22.6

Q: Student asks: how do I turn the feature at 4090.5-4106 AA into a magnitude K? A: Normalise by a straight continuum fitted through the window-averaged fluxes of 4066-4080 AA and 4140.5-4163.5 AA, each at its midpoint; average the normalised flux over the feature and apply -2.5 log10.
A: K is 0.00 mag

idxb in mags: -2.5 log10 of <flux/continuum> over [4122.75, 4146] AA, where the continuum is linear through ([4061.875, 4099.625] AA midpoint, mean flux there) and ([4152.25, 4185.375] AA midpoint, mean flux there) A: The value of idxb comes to 0.04 mag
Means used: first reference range 22.5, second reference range 22.4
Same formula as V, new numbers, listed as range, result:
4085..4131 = 18.29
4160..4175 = 20.89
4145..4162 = 17.7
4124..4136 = 21.31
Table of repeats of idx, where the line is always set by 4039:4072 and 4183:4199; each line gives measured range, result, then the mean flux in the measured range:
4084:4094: -1.86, 25.1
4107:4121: -0.75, 22.6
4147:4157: 0.23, 21.4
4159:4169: -0.91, 24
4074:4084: -0.68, 22.5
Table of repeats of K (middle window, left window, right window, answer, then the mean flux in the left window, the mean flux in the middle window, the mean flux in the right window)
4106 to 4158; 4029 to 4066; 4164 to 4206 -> 0.006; 21.1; 21.8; 22.4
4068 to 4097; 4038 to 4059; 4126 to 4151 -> -0.100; 21.3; 23.4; 21.4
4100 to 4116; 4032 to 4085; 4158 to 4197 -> 0.005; 21.5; 22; 22.9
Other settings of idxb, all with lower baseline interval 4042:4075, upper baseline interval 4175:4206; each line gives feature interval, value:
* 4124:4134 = -0.03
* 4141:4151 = 0.07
